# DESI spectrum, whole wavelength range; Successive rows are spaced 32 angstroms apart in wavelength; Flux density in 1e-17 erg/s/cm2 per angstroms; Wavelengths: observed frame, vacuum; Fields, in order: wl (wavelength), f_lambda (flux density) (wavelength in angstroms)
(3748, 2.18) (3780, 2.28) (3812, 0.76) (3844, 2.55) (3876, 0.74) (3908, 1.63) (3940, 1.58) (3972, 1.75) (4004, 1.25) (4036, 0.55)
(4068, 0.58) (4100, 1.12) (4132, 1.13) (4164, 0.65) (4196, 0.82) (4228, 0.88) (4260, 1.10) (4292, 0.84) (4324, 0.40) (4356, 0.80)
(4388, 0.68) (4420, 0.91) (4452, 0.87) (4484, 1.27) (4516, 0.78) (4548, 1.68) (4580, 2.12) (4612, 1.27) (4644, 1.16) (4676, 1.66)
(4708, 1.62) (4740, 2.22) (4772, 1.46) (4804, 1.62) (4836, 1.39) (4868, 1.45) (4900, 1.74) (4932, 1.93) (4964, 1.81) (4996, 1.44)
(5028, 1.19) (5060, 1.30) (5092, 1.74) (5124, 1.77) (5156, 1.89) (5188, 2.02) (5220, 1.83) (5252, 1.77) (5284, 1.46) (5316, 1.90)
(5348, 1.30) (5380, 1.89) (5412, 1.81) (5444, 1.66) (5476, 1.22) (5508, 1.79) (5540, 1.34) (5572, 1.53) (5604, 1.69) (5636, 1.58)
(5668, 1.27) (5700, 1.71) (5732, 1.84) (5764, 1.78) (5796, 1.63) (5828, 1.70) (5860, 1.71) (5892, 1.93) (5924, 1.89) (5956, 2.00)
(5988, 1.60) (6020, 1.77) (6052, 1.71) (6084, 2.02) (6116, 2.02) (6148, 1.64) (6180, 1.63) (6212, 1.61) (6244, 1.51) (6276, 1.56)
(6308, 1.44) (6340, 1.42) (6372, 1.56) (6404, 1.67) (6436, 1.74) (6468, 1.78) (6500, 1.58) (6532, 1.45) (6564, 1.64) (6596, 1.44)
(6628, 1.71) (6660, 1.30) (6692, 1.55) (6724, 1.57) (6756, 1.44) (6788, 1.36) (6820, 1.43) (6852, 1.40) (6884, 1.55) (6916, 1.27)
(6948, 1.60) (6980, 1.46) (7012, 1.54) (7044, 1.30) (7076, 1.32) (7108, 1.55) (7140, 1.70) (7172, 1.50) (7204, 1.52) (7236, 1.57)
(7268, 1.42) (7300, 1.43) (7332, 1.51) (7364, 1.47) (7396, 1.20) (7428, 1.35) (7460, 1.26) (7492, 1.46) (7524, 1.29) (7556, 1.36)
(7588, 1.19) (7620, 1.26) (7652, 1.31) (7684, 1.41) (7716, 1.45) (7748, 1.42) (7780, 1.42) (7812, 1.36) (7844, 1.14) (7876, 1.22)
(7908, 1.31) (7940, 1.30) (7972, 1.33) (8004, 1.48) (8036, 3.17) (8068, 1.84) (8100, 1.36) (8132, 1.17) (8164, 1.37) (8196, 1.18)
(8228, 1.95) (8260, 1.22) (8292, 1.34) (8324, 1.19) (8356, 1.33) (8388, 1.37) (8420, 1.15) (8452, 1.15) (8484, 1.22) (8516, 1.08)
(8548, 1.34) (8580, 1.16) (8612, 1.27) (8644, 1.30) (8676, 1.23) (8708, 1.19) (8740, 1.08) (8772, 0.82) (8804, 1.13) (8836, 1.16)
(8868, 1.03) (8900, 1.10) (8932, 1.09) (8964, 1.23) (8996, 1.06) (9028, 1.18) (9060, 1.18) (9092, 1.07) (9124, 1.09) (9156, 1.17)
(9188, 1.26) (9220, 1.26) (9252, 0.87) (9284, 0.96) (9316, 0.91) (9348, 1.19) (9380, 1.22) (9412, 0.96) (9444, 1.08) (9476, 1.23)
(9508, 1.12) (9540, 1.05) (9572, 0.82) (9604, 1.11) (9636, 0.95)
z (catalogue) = 0.22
